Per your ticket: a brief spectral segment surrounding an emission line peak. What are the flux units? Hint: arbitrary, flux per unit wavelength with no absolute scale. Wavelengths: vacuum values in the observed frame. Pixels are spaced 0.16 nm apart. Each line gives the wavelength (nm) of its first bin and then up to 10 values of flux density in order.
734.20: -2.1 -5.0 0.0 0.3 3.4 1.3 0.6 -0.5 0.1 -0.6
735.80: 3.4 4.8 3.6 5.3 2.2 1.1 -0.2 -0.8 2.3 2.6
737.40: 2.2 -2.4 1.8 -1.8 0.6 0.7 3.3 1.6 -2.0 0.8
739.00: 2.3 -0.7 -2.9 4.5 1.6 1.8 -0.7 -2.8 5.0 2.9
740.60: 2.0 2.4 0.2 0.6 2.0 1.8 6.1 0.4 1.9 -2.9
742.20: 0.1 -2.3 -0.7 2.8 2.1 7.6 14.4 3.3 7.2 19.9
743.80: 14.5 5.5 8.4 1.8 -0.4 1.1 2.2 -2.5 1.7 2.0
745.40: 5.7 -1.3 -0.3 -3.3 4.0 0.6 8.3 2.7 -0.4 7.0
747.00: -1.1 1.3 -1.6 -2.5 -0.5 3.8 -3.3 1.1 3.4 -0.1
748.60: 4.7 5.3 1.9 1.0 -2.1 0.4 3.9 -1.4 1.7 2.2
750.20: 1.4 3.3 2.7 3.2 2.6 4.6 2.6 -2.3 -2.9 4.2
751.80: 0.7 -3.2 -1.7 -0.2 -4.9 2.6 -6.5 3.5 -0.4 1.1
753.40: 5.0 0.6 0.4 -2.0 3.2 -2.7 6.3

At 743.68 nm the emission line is [O II]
